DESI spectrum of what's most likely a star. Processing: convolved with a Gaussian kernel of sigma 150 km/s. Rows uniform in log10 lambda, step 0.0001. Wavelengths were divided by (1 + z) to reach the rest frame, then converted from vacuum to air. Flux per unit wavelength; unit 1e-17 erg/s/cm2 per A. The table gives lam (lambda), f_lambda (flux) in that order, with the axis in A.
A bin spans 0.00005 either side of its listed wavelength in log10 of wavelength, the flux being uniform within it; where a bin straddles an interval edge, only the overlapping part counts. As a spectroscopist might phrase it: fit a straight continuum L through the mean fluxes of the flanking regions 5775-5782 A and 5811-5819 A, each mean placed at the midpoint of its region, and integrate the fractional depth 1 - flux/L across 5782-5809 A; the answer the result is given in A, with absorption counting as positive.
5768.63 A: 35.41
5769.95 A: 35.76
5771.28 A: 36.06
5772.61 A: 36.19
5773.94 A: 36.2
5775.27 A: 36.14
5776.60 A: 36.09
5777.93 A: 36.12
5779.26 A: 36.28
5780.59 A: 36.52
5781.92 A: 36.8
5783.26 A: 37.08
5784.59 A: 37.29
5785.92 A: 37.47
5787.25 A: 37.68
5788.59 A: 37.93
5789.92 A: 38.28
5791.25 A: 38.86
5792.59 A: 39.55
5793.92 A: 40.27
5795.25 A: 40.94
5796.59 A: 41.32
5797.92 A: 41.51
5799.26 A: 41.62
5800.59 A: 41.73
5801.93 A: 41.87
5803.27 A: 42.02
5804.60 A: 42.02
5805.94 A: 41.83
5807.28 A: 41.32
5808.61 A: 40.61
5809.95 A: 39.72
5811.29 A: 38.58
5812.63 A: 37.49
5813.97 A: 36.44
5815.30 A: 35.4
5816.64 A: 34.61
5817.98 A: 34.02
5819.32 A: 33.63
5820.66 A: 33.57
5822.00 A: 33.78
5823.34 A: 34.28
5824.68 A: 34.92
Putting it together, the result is -2.9 A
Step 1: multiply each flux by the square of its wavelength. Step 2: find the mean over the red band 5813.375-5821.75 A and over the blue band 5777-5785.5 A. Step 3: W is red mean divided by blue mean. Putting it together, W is 1.0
